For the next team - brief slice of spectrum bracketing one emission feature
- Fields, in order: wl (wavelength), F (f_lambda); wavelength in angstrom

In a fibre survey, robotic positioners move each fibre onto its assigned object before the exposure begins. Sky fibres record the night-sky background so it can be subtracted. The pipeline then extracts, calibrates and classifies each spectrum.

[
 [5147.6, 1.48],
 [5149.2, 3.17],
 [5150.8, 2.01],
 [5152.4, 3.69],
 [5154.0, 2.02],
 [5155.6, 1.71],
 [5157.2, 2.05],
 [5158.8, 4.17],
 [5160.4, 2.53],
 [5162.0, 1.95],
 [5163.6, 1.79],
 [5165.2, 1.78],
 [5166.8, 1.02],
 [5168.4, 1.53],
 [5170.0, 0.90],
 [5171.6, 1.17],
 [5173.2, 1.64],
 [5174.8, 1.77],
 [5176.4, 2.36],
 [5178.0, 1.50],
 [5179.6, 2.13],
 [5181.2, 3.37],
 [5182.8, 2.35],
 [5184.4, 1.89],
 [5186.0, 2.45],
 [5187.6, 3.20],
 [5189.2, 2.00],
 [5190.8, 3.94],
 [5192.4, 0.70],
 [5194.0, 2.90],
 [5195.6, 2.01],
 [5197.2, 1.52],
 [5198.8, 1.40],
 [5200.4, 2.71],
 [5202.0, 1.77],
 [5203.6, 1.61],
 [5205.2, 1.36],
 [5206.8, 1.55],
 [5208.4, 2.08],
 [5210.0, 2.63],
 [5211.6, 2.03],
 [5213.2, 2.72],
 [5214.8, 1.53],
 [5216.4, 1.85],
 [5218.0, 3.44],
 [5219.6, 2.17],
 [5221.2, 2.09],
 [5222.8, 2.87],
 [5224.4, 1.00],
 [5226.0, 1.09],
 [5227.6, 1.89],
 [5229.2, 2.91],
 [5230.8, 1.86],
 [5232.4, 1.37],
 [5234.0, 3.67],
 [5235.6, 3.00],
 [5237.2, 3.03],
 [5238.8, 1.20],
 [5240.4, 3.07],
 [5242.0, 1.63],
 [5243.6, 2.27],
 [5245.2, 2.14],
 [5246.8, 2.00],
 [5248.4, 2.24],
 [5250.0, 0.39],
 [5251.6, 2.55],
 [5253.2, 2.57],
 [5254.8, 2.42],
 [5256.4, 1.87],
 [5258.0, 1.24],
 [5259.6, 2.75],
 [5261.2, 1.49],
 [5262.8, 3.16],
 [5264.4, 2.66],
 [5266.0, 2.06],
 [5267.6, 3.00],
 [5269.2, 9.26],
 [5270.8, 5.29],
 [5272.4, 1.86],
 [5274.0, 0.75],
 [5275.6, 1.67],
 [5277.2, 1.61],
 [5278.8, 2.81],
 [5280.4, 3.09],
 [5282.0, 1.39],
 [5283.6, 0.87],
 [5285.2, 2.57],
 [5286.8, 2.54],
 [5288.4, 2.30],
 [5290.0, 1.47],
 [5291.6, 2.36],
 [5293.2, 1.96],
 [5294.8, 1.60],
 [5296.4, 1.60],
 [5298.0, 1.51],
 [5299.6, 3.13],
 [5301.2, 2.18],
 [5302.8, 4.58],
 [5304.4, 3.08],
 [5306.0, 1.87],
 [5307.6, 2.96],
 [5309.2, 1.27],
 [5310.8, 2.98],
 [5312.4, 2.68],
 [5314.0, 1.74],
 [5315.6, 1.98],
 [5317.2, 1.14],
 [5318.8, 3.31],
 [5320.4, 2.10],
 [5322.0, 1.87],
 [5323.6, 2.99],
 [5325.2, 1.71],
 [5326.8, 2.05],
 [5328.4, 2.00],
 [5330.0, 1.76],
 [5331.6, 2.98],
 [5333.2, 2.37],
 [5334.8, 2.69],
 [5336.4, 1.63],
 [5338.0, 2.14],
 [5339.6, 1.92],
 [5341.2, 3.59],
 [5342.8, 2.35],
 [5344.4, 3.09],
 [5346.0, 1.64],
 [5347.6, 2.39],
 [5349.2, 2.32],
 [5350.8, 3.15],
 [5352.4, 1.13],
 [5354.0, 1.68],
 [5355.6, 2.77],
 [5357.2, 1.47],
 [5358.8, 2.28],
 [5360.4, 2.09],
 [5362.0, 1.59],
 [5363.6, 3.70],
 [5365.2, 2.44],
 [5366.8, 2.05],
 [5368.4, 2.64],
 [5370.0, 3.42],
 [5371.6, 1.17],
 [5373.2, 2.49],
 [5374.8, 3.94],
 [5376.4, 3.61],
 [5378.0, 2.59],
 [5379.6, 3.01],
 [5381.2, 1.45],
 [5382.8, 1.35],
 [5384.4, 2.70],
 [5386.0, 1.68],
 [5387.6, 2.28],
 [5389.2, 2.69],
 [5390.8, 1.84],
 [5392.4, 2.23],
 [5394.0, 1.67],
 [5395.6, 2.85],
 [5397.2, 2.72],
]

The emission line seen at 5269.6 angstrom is H-beta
